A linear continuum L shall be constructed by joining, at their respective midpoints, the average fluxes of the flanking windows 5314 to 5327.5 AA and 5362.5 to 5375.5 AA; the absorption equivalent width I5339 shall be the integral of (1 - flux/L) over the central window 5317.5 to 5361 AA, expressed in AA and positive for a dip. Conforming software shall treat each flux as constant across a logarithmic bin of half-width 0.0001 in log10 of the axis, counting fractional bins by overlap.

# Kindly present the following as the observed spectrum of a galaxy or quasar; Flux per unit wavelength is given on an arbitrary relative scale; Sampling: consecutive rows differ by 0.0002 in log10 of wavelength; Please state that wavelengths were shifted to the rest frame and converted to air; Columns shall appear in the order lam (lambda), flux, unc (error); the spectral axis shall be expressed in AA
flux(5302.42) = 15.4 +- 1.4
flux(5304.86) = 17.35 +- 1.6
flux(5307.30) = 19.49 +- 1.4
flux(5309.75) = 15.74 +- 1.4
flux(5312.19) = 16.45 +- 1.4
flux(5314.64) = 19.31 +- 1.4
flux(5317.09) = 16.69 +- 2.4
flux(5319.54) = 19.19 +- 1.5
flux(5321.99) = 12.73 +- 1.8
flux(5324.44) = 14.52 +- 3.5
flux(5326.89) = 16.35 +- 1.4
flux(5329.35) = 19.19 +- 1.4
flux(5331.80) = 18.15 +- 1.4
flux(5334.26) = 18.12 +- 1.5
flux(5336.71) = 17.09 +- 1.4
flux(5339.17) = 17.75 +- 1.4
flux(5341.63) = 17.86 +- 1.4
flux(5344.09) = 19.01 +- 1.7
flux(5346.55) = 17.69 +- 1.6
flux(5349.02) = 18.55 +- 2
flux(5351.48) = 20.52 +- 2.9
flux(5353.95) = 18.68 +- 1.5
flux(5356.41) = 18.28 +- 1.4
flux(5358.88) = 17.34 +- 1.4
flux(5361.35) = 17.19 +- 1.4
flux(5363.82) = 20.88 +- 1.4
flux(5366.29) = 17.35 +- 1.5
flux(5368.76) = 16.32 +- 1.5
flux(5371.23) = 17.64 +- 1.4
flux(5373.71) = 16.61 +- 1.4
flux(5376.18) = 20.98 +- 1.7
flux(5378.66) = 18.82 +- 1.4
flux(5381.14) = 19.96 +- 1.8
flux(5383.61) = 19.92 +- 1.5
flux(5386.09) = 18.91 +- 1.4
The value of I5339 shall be -1.9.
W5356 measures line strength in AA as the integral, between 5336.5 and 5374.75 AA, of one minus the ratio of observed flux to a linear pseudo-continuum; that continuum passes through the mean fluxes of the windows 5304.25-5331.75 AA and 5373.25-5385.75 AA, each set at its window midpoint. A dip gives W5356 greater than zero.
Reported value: 0.8 AA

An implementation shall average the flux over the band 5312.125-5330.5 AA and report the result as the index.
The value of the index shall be 16.8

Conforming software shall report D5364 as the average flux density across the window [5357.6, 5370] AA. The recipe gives 17.8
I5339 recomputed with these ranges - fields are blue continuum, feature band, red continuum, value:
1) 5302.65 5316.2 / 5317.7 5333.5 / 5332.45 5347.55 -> 0.9 AA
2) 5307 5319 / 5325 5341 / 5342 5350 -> 0.3 AA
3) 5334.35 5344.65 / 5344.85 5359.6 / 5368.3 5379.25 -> -0.5 AA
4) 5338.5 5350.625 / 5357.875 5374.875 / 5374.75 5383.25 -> 1.4 AA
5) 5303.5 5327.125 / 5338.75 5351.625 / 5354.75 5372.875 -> -0.7 AA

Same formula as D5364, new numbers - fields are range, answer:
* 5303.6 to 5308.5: 18.4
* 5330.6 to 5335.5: 18.1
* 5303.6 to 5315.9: 17.7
